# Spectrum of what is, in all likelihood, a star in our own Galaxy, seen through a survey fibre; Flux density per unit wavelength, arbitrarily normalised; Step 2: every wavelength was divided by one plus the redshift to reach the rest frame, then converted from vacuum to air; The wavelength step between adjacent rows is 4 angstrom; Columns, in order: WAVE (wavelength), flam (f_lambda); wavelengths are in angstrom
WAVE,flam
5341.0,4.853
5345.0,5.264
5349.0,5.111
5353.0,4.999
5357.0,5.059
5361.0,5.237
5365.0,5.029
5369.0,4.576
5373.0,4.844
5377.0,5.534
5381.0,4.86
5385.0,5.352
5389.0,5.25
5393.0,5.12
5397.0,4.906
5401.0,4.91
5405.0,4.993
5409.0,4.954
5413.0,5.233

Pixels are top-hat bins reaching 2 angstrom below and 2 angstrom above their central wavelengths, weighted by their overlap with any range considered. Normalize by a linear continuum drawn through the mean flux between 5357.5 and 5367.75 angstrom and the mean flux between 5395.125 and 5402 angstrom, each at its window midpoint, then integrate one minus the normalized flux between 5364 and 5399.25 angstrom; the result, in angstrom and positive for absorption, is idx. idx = -0.4 angstrom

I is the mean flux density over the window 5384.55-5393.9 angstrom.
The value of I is 5.24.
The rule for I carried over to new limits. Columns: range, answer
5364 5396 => 5.07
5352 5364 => 5.1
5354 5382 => 5.02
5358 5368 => 5.07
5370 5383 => 5.04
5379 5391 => 5.15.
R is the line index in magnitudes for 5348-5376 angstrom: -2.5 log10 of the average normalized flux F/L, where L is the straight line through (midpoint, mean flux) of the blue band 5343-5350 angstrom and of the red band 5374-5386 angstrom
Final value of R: 0.04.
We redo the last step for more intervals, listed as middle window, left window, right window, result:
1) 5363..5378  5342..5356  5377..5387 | 0.04 mag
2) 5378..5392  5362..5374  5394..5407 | -0.06 mag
